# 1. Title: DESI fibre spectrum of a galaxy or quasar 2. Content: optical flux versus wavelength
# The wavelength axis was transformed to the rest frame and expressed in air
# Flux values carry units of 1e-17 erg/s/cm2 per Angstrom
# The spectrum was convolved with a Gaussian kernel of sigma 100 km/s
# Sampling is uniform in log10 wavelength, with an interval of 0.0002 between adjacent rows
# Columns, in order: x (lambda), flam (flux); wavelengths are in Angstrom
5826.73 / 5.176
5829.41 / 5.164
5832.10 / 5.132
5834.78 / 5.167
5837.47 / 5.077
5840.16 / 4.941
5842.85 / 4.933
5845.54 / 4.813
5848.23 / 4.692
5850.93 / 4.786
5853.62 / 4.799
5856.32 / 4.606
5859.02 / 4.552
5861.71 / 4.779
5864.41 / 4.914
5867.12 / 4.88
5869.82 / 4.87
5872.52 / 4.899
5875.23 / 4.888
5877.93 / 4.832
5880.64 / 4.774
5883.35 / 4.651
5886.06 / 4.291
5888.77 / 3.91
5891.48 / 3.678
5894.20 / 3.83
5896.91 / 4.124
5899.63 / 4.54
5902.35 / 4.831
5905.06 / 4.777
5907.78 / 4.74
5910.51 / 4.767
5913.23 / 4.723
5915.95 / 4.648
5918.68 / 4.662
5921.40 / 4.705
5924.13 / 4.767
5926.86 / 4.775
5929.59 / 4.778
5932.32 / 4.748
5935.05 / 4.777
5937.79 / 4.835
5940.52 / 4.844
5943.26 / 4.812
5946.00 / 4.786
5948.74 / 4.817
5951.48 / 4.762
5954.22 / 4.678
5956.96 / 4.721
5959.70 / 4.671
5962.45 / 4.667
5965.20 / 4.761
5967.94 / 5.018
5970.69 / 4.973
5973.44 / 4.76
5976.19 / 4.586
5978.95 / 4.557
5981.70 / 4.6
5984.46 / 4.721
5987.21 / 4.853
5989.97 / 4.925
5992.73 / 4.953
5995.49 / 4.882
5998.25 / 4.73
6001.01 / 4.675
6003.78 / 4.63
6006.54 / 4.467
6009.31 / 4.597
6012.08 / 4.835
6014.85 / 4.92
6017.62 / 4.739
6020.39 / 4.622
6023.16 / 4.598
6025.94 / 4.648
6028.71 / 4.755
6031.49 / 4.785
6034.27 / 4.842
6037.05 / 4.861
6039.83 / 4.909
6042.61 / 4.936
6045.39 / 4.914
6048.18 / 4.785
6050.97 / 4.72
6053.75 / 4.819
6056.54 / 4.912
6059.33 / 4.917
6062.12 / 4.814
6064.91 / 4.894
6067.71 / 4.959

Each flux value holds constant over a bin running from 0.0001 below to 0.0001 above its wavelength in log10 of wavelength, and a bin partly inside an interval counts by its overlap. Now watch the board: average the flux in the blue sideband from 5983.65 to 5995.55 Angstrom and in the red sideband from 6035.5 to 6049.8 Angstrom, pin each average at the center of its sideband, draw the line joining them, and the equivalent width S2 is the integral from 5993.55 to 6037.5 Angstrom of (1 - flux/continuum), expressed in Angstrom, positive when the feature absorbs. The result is 1.36 Angstrom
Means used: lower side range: 4.87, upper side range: 4.88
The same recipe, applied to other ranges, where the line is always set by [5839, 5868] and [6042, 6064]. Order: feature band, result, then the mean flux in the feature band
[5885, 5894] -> 1.63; 3.93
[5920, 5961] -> 0.43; 4.77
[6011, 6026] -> 0.33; 4.73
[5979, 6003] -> 0.28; 4.78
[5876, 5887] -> 0.31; 4.66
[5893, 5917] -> 1.23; 4.56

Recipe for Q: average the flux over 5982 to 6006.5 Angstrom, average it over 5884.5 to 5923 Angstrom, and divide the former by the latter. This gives 1.07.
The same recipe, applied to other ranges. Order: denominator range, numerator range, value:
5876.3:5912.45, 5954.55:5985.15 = 1.06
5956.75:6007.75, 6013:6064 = 1.01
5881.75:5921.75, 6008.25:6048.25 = 1.07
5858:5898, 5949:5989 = 1.05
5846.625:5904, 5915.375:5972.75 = 1.04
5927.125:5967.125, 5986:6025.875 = 0.99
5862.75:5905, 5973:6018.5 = 1.04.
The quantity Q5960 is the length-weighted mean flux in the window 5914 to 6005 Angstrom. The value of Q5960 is 4.76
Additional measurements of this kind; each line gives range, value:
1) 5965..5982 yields 4.76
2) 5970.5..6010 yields 4.72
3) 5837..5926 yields 4.65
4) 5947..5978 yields 4.76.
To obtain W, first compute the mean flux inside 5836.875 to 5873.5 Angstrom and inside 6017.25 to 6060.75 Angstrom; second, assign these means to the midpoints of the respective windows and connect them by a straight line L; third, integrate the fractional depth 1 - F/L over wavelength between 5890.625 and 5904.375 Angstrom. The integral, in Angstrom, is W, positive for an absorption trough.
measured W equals 1.6 Angstrom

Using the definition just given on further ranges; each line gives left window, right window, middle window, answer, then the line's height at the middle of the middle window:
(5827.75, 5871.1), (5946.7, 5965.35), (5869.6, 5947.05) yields 2.73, 4.8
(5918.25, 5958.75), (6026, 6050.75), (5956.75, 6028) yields 0.98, 4.8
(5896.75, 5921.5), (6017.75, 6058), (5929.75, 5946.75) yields -0.35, 4.7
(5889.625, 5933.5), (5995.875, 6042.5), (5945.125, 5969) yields -0.65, 4.63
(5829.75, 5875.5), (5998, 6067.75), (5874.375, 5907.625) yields 2.88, 4.85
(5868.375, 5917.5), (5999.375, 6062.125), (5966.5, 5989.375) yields -0.40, 4.68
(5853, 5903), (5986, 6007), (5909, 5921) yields -0.20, 4.62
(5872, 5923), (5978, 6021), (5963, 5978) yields -0.40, 4.68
